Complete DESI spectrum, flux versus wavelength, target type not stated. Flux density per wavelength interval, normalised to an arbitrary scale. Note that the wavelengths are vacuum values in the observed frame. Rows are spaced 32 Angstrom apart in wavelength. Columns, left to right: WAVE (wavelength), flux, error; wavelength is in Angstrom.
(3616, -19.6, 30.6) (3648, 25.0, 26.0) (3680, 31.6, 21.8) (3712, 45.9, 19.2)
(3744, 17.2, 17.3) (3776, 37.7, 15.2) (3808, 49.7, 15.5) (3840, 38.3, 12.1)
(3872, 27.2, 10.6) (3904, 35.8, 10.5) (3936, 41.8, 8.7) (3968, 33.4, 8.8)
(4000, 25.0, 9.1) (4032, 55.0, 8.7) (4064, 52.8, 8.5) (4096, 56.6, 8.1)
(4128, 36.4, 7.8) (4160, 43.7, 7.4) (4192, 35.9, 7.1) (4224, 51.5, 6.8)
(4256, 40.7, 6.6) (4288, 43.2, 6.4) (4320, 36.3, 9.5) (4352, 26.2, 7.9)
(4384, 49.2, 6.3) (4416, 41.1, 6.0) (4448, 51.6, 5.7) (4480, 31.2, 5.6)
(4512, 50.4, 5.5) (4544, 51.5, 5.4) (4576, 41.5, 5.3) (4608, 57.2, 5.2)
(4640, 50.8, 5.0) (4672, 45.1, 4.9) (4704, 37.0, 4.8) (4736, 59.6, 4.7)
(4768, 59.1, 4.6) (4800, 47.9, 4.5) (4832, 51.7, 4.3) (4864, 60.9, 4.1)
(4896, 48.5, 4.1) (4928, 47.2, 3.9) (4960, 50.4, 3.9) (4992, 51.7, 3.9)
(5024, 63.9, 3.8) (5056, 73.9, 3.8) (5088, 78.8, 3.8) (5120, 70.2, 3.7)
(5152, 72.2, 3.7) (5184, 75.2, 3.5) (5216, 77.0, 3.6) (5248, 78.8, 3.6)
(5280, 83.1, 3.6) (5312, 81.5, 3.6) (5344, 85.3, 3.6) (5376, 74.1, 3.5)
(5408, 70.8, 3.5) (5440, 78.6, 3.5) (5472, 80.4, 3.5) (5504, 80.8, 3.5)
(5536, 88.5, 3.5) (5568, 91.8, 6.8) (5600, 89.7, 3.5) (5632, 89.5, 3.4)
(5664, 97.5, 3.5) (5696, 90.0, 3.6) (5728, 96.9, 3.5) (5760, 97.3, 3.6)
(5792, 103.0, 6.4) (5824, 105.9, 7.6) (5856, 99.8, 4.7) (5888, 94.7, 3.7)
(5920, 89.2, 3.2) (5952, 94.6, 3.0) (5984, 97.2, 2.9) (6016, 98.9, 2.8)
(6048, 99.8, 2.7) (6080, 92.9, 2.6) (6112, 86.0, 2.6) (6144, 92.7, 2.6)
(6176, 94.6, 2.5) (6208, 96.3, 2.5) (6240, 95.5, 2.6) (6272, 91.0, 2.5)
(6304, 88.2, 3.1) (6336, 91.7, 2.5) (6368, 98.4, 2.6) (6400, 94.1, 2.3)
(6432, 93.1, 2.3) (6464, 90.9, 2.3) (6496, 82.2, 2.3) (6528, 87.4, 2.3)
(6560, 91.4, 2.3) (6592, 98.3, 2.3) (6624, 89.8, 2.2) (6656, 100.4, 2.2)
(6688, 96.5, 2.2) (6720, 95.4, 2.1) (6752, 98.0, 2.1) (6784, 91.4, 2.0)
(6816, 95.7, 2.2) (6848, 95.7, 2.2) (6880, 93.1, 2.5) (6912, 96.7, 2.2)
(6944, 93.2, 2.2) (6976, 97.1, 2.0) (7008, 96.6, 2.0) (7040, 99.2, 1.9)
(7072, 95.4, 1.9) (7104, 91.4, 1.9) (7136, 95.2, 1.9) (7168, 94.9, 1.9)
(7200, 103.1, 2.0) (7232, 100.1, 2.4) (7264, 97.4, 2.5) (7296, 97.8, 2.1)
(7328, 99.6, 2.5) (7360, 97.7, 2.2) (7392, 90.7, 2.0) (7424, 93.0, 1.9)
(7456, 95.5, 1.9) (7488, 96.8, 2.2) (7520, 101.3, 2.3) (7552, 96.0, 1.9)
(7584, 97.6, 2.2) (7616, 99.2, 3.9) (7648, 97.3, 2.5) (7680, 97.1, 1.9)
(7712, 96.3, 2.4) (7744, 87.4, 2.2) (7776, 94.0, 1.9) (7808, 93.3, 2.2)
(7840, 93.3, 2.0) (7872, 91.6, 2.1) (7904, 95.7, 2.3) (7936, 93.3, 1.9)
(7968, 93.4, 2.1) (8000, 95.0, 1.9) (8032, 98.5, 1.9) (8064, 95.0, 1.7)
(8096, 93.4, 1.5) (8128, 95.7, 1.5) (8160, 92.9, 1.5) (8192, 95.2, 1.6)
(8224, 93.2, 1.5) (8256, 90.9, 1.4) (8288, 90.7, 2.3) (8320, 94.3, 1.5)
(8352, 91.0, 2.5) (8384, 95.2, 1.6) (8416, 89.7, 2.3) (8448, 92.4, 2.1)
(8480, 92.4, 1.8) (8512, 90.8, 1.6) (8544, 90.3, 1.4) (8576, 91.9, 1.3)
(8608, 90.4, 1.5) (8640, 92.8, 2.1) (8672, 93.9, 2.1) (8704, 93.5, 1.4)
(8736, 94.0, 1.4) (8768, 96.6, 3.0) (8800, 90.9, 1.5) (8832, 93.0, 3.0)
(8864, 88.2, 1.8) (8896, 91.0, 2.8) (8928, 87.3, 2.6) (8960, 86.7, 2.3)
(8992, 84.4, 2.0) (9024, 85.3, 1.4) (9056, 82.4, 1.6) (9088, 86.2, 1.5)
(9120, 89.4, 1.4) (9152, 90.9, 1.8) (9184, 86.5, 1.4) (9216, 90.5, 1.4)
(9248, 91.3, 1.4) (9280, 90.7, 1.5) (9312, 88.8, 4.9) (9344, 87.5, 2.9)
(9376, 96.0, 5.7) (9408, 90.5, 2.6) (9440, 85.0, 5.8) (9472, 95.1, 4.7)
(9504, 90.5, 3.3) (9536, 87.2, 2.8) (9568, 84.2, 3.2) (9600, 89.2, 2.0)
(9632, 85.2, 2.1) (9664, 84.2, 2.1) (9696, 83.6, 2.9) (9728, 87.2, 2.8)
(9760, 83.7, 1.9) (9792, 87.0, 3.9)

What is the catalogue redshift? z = 0.256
